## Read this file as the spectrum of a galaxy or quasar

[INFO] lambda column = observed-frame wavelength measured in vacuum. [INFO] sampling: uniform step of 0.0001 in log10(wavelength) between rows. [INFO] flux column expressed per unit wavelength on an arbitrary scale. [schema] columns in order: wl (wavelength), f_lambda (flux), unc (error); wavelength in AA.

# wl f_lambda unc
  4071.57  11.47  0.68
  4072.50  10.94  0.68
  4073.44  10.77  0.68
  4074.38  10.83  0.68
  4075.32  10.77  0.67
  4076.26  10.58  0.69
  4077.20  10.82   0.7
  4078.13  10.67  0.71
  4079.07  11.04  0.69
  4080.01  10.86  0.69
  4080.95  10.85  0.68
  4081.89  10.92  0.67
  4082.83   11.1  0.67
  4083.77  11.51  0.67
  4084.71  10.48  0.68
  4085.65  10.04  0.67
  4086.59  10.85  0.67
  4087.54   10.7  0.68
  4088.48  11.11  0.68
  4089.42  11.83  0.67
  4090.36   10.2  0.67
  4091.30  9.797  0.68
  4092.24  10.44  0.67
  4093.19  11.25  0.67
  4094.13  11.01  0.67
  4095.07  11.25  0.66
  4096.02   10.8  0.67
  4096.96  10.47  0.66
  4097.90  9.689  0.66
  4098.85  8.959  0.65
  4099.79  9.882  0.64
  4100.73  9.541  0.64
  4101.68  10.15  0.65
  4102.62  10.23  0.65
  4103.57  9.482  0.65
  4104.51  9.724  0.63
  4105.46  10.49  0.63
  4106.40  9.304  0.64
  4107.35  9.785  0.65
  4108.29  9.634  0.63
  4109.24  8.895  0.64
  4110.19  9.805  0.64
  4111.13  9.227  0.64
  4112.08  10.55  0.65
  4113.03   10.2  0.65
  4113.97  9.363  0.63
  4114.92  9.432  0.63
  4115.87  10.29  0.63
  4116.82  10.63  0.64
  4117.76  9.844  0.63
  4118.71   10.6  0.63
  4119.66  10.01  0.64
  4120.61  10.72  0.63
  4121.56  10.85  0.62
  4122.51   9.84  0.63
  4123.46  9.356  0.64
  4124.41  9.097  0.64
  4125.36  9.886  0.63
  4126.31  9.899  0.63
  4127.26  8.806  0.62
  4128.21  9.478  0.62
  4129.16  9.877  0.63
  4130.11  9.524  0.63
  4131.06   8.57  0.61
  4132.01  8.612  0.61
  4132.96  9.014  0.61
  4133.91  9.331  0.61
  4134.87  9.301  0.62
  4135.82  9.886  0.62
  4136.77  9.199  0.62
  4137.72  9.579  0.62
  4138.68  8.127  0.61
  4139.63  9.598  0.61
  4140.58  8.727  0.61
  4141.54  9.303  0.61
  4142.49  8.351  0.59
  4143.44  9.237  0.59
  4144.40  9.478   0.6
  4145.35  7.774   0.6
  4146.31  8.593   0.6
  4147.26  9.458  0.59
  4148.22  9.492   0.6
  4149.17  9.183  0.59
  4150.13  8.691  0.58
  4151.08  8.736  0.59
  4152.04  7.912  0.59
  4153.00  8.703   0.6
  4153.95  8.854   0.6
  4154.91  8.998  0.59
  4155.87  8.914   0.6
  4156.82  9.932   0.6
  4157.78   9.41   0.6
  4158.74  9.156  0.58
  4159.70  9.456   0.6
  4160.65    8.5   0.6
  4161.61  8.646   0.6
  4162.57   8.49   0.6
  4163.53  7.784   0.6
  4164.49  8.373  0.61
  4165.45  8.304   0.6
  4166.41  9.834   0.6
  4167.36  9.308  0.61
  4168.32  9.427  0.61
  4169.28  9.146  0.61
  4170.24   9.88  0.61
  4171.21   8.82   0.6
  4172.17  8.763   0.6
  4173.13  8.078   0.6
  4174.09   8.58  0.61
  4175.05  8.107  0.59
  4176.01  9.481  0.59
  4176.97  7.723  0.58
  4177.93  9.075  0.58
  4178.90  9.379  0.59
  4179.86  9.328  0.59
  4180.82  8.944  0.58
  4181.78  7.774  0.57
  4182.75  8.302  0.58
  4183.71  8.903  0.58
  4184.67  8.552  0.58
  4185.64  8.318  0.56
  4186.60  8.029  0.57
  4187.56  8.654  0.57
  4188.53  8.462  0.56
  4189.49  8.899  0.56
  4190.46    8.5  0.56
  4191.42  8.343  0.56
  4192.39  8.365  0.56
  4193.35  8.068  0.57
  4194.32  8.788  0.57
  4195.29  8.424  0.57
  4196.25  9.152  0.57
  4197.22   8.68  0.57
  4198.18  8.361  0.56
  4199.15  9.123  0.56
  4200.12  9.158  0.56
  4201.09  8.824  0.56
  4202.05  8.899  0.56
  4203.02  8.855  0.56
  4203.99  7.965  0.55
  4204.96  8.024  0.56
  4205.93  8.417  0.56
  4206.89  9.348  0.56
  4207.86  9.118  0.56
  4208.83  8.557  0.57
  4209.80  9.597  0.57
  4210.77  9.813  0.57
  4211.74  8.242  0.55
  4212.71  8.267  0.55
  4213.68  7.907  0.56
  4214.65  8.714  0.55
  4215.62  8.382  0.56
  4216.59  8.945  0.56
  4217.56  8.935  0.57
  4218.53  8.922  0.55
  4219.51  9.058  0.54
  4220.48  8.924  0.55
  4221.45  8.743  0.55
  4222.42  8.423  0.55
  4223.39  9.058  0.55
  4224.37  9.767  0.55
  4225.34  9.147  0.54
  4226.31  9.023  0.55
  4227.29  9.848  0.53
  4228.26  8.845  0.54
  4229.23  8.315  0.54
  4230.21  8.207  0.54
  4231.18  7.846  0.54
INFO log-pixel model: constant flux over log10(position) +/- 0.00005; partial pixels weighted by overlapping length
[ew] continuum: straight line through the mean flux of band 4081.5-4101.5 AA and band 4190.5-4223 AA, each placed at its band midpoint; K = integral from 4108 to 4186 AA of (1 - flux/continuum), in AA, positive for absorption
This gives 4.1 AA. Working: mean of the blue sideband 10.6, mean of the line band 9.16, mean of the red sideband 8.71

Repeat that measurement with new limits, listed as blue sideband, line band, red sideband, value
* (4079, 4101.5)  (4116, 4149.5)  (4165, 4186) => 1.0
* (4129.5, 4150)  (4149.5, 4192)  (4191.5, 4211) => 0.7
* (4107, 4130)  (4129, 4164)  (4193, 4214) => 1.8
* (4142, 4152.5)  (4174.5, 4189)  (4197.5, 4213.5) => 0.3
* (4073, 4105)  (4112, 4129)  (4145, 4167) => -0.3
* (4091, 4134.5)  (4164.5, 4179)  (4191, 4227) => 0.5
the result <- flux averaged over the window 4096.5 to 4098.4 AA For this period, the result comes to 10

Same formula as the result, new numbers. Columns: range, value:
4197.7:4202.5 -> 8.88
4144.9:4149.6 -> 8.9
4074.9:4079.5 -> 10.8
